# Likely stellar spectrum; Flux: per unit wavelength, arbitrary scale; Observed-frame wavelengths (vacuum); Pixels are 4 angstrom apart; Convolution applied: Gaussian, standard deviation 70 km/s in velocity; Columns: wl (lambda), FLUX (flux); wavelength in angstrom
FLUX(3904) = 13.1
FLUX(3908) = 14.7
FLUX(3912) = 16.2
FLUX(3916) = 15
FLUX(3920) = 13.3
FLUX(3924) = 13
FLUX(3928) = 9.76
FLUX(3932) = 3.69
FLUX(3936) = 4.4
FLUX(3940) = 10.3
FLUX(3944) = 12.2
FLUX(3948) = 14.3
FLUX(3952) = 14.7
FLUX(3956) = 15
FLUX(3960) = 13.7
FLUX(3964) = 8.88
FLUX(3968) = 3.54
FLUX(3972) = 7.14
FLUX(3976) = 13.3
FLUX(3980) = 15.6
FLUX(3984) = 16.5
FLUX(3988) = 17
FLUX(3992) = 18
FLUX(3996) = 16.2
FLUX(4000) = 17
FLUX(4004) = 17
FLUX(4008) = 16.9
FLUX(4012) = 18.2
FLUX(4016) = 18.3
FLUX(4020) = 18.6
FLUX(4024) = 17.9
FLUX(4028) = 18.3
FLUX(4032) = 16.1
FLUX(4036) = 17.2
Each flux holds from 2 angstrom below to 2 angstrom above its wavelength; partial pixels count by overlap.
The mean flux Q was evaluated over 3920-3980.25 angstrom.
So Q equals 10.6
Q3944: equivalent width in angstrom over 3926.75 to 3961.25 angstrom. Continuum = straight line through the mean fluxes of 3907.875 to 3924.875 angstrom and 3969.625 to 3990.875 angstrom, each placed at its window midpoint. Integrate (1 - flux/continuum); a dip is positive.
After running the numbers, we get 8.1 angstrom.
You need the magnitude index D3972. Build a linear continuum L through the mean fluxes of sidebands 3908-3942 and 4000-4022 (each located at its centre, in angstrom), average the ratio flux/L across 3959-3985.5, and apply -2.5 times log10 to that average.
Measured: 0.32 mag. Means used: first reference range 10.9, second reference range 17.7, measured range 11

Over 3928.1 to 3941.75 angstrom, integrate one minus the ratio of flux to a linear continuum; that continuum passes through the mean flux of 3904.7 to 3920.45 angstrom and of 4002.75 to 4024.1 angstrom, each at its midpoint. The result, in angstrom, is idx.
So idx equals 7.9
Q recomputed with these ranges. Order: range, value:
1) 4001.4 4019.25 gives 17.6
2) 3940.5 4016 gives 14.2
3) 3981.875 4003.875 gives 16.9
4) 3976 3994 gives 16.4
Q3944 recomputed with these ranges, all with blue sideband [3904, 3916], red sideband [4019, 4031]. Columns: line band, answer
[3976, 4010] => 1.3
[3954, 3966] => 2.8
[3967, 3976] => 5.1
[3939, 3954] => 2.7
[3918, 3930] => 2.6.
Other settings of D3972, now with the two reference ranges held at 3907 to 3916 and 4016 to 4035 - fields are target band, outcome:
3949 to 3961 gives 0.13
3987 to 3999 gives 0.00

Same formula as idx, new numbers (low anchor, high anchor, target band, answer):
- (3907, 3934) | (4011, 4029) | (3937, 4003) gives 8.7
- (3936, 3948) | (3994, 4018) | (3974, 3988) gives -0.7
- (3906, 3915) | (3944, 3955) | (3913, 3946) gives 9.9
